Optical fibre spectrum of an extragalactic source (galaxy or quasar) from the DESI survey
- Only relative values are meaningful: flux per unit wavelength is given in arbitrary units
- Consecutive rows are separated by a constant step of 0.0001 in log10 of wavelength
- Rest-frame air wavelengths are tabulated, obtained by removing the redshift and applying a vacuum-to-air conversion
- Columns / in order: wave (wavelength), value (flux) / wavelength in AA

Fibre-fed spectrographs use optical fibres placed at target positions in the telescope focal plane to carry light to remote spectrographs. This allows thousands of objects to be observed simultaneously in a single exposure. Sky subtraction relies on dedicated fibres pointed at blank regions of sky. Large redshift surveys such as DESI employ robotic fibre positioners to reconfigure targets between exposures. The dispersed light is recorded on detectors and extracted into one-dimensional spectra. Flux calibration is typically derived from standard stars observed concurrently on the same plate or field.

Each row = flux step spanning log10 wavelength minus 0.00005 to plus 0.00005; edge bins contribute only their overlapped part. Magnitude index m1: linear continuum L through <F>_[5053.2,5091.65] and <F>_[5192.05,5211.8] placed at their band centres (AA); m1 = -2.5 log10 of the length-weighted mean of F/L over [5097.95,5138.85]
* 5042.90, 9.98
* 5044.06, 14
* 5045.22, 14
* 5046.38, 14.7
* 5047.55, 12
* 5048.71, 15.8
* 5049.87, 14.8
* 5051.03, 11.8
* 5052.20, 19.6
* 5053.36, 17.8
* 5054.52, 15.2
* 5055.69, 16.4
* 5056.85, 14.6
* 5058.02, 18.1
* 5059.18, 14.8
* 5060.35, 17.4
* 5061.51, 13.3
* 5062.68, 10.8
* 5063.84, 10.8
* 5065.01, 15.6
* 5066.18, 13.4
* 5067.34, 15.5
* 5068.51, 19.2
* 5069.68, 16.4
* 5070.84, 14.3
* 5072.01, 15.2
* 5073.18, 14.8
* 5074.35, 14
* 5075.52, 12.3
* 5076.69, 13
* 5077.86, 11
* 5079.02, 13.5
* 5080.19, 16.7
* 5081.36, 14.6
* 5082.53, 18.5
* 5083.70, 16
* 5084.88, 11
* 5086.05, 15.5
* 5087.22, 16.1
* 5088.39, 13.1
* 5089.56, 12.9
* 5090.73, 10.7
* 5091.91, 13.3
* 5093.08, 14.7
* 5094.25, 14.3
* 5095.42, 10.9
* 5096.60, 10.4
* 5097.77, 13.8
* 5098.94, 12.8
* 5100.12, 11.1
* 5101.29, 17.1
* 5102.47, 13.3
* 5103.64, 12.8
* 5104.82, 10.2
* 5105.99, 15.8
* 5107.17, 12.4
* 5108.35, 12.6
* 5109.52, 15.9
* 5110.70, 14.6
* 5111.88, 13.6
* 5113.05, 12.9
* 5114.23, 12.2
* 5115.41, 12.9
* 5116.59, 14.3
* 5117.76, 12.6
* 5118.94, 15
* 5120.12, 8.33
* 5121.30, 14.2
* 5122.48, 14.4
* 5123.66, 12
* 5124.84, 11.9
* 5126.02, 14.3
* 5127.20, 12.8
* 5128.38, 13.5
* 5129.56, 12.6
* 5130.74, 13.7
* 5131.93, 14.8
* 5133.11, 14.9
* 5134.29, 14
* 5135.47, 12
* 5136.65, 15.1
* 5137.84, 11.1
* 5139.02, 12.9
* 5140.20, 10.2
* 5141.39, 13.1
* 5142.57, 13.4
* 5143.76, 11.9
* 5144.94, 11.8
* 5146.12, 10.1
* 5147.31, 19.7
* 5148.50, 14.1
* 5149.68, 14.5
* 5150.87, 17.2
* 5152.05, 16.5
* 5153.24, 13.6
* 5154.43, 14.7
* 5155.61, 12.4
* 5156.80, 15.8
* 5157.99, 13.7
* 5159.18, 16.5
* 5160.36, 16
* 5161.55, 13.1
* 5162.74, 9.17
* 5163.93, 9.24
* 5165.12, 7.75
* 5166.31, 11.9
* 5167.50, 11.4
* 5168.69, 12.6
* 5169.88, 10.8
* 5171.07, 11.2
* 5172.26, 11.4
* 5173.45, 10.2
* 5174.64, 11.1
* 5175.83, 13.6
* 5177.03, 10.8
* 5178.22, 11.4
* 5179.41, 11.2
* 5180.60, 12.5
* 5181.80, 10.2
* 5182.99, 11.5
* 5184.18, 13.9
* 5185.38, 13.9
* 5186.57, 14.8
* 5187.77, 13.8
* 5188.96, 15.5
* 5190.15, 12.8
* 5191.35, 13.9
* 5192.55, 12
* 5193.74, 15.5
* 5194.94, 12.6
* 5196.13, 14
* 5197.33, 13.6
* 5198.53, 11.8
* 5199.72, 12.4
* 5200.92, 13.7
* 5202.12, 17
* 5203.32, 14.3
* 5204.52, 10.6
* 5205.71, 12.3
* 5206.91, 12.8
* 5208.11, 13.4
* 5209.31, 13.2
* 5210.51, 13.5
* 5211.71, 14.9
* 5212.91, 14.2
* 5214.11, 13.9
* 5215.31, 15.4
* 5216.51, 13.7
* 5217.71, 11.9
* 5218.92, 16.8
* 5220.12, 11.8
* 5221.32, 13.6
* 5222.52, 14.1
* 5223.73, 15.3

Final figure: 0.07 mag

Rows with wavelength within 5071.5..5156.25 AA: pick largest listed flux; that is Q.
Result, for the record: 19.7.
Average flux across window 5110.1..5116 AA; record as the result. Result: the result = 13.2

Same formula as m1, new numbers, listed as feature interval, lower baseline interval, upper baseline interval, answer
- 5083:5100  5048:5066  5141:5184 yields 0.08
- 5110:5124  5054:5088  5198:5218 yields 0.10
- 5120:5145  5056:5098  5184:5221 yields 0.08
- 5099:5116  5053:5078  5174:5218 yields 0.07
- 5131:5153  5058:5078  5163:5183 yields -0.14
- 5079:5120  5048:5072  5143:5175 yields 0.06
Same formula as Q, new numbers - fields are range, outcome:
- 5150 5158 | 17.2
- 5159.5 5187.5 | 16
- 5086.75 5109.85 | 17.1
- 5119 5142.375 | 15.1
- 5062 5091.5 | 19.2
